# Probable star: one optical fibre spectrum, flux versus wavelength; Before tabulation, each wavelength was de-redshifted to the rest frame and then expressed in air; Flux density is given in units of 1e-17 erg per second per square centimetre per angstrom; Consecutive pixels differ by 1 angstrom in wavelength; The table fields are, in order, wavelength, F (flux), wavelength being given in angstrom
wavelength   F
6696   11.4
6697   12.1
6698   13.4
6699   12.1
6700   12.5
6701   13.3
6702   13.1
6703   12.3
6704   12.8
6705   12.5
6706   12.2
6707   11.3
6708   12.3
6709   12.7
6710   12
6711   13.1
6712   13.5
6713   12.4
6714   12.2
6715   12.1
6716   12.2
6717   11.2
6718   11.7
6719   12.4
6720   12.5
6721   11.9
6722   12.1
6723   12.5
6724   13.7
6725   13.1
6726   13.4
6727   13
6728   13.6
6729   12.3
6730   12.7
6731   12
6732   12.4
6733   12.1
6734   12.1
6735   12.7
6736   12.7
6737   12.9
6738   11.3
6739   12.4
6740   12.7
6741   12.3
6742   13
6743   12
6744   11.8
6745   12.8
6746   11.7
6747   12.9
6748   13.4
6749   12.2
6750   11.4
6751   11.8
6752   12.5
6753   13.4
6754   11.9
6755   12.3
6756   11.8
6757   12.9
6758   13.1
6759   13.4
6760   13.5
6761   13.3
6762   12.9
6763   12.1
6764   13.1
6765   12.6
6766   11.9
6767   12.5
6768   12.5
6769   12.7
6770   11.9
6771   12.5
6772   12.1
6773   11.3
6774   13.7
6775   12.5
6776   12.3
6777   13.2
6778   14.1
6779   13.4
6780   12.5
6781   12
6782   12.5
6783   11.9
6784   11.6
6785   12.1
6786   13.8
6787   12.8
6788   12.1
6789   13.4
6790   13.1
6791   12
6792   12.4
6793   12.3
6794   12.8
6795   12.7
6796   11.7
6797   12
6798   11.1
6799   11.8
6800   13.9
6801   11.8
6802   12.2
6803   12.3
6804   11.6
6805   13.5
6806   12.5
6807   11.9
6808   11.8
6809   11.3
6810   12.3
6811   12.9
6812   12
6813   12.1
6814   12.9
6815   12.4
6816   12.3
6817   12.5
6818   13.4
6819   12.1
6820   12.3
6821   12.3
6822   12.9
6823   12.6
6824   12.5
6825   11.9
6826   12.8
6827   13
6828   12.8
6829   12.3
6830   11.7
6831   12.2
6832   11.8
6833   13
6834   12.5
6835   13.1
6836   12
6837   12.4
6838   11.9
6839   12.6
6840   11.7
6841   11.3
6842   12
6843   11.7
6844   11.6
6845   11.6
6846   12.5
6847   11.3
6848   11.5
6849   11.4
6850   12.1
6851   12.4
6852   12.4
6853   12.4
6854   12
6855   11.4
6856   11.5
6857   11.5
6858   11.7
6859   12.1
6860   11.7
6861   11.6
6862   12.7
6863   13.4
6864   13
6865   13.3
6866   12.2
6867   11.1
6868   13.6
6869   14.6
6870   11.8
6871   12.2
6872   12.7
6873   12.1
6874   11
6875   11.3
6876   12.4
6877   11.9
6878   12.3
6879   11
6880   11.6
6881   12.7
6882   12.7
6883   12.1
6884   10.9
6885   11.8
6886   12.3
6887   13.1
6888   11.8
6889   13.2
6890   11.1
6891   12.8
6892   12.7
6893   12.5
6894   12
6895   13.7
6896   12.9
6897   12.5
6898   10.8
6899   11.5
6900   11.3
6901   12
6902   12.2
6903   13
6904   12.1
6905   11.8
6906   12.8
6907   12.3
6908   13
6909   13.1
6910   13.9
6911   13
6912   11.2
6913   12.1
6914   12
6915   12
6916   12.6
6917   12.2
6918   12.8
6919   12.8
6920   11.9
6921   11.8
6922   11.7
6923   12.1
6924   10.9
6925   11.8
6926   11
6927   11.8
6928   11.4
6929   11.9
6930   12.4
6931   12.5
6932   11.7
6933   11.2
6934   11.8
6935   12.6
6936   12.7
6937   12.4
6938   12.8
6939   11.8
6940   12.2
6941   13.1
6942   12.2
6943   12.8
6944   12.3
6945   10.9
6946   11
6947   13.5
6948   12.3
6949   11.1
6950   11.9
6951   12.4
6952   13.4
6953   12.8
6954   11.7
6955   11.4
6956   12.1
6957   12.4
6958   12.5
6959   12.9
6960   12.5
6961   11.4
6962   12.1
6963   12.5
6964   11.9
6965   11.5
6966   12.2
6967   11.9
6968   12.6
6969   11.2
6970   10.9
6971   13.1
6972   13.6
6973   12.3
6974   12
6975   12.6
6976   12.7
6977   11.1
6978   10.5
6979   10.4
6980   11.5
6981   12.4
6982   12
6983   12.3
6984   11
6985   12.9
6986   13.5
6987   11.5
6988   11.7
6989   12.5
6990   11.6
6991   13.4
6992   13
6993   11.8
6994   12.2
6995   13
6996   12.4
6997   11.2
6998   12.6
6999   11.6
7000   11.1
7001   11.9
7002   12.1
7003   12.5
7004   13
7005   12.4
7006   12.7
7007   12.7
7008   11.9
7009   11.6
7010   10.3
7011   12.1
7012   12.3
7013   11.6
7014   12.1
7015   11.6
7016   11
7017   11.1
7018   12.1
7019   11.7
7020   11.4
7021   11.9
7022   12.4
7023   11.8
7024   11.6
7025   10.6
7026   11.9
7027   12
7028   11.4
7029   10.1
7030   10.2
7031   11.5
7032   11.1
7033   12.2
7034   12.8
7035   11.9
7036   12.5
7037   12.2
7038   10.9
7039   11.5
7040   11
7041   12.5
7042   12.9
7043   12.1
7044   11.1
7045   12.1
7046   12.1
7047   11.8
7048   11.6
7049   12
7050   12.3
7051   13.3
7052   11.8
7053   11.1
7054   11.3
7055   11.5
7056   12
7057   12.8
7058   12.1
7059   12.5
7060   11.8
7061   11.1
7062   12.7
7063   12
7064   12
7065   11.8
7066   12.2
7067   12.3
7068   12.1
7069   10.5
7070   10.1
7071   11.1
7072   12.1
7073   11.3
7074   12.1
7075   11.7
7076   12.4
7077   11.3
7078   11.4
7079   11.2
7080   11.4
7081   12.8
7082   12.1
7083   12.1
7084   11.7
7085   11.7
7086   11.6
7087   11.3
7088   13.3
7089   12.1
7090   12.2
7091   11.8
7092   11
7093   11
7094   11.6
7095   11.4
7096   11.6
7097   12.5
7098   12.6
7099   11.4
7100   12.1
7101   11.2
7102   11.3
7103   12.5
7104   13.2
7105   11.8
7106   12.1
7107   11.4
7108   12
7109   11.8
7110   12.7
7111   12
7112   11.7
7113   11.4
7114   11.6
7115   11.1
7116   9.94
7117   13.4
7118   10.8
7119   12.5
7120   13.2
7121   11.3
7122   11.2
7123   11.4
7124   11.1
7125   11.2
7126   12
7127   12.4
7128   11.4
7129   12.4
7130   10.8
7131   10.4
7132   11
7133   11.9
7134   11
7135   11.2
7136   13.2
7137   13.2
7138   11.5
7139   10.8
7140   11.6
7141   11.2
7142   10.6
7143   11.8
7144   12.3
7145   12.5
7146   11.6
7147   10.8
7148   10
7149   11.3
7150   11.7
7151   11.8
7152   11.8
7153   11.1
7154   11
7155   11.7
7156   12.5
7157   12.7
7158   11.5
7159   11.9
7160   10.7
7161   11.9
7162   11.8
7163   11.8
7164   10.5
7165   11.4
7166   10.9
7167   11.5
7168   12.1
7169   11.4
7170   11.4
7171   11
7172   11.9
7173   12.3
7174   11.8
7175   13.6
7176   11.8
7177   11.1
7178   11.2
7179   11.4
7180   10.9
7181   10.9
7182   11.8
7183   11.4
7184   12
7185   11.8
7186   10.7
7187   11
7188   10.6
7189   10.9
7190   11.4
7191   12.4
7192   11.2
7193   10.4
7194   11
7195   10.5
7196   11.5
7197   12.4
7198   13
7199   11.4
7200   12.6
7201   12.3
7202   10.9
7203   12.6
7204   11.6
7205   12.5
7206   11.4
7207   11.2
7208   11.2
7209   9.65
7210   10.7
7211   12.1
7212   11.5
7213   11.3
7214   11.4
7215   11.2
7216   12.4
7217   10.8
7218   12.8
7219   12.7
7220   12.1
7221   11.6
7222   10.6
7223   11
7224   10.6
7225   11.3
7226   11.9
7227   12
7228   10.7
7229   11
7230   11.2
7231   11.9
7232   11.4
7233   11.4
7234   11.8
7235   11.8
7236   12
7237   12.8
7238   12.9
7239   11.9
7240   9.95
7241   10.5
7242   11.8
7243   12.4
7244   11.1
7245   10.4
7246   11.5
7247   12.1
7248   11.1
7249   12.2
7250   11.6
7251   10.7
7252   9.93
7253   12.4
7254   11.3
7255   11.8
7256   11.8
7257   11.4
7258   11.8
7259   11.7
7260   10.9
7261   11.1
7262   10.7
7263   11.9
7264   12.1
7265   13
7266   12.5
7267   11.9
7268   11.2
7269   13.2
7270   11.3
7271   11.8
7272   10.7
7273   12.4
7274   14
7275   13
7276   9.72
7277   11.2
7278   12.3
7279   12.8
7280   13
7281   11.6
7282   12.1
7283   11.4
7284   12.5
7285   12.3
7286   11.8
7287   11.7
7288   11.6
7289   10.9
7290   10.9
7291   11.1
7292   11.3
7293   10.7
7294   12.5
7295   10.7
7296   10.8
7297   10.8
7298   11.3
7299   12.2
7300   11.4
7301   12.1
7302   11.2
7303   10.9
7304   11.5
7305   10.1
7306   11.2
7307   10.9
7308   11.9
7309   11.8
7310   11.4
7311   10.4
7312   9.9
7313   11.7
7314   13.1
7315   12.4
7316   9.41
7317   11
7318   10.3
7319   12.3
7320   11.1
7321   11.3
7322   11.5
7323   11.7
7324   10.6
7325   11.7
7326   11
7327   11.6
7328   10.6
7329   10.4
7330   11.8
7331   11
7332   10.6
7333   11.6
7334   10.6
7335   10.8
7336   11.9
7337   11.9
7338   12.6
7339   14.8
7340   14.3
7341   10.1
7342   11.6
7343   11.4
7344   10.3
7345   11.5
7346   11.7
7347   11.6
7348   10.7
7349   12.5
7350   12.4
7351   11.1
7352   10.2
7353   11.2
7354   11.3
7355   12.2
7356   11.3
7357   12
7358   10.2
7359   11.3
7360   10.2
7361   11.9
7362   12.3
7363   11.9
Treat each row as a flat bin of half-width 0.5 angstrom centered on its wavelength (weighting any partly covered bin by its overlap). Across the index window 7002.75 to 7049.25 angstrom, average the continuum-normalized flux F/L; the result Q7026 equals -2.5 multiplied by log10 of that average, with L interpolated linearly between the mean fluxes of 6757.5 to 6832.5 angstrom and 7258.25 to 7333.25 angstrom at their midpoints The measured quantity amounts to 0.02 mag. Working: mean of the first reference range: 12.5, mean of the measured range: 11.8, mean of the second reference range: 11.5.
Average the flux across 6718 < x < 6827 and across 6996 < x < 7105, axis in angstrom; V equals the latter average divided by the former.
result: 0.95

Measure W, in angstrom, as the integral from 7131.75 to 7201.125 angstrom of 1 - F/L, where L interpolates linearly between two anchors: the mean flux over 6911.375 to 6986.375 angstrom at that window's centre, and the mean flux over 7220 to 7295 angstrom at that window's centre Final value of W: 1.2 angstrom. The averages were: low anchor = 12.1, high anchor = 11.6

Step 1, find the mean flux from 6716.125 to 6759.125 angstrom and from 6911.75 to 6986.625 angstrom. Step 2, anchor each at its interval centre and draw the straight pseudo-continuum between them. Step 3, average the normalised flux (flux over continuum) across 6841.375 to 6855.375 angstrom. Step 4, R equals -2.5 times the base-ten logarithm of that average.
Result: 0.03 mag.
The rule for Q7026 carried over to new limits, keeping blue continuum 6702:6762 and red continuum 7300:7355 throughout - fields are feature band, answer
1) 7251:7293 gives -0.02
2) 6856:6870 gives -0.02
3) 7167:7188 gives 0.01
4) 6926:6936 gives 0.02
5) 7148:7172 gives 0.02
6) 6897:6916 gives -0.01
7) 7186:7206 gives 0.01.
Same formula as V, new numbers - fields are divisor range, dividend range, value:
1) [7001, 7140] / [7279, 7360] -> 0.97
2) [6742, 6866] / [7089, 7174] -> 0.94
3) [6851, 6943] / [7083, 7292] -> 0.95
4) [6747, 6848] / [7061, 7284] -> 0.94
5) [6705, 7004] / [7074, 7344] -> 0.94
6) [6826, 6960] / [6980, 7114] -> 0.98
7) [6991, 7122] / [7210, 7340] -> 0.98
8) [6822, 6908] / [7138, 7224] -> 0.94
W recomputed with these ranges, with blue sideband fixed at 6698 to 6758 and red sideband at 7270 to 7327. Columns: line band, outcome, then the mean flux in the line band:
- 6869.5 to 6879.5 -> 0.3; 11.9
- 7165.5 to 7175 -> 0.0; 11.7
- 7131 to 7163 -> 0.4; 11.6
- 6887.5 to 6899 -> -0.1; 12.3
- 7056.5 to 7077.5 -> 0.1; 11.8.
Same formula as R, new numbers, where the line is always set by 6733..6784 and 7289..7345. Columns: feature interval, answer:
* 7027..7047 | 0.02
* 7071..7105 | 0.00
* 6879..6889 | 0.01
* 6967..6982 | 0.01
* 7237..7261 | 0.00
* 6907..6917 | -0.03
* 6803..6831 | 0.00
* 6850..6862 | 0.03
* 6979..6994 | -0.01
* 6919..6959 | 0.01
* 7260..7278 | -0.04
